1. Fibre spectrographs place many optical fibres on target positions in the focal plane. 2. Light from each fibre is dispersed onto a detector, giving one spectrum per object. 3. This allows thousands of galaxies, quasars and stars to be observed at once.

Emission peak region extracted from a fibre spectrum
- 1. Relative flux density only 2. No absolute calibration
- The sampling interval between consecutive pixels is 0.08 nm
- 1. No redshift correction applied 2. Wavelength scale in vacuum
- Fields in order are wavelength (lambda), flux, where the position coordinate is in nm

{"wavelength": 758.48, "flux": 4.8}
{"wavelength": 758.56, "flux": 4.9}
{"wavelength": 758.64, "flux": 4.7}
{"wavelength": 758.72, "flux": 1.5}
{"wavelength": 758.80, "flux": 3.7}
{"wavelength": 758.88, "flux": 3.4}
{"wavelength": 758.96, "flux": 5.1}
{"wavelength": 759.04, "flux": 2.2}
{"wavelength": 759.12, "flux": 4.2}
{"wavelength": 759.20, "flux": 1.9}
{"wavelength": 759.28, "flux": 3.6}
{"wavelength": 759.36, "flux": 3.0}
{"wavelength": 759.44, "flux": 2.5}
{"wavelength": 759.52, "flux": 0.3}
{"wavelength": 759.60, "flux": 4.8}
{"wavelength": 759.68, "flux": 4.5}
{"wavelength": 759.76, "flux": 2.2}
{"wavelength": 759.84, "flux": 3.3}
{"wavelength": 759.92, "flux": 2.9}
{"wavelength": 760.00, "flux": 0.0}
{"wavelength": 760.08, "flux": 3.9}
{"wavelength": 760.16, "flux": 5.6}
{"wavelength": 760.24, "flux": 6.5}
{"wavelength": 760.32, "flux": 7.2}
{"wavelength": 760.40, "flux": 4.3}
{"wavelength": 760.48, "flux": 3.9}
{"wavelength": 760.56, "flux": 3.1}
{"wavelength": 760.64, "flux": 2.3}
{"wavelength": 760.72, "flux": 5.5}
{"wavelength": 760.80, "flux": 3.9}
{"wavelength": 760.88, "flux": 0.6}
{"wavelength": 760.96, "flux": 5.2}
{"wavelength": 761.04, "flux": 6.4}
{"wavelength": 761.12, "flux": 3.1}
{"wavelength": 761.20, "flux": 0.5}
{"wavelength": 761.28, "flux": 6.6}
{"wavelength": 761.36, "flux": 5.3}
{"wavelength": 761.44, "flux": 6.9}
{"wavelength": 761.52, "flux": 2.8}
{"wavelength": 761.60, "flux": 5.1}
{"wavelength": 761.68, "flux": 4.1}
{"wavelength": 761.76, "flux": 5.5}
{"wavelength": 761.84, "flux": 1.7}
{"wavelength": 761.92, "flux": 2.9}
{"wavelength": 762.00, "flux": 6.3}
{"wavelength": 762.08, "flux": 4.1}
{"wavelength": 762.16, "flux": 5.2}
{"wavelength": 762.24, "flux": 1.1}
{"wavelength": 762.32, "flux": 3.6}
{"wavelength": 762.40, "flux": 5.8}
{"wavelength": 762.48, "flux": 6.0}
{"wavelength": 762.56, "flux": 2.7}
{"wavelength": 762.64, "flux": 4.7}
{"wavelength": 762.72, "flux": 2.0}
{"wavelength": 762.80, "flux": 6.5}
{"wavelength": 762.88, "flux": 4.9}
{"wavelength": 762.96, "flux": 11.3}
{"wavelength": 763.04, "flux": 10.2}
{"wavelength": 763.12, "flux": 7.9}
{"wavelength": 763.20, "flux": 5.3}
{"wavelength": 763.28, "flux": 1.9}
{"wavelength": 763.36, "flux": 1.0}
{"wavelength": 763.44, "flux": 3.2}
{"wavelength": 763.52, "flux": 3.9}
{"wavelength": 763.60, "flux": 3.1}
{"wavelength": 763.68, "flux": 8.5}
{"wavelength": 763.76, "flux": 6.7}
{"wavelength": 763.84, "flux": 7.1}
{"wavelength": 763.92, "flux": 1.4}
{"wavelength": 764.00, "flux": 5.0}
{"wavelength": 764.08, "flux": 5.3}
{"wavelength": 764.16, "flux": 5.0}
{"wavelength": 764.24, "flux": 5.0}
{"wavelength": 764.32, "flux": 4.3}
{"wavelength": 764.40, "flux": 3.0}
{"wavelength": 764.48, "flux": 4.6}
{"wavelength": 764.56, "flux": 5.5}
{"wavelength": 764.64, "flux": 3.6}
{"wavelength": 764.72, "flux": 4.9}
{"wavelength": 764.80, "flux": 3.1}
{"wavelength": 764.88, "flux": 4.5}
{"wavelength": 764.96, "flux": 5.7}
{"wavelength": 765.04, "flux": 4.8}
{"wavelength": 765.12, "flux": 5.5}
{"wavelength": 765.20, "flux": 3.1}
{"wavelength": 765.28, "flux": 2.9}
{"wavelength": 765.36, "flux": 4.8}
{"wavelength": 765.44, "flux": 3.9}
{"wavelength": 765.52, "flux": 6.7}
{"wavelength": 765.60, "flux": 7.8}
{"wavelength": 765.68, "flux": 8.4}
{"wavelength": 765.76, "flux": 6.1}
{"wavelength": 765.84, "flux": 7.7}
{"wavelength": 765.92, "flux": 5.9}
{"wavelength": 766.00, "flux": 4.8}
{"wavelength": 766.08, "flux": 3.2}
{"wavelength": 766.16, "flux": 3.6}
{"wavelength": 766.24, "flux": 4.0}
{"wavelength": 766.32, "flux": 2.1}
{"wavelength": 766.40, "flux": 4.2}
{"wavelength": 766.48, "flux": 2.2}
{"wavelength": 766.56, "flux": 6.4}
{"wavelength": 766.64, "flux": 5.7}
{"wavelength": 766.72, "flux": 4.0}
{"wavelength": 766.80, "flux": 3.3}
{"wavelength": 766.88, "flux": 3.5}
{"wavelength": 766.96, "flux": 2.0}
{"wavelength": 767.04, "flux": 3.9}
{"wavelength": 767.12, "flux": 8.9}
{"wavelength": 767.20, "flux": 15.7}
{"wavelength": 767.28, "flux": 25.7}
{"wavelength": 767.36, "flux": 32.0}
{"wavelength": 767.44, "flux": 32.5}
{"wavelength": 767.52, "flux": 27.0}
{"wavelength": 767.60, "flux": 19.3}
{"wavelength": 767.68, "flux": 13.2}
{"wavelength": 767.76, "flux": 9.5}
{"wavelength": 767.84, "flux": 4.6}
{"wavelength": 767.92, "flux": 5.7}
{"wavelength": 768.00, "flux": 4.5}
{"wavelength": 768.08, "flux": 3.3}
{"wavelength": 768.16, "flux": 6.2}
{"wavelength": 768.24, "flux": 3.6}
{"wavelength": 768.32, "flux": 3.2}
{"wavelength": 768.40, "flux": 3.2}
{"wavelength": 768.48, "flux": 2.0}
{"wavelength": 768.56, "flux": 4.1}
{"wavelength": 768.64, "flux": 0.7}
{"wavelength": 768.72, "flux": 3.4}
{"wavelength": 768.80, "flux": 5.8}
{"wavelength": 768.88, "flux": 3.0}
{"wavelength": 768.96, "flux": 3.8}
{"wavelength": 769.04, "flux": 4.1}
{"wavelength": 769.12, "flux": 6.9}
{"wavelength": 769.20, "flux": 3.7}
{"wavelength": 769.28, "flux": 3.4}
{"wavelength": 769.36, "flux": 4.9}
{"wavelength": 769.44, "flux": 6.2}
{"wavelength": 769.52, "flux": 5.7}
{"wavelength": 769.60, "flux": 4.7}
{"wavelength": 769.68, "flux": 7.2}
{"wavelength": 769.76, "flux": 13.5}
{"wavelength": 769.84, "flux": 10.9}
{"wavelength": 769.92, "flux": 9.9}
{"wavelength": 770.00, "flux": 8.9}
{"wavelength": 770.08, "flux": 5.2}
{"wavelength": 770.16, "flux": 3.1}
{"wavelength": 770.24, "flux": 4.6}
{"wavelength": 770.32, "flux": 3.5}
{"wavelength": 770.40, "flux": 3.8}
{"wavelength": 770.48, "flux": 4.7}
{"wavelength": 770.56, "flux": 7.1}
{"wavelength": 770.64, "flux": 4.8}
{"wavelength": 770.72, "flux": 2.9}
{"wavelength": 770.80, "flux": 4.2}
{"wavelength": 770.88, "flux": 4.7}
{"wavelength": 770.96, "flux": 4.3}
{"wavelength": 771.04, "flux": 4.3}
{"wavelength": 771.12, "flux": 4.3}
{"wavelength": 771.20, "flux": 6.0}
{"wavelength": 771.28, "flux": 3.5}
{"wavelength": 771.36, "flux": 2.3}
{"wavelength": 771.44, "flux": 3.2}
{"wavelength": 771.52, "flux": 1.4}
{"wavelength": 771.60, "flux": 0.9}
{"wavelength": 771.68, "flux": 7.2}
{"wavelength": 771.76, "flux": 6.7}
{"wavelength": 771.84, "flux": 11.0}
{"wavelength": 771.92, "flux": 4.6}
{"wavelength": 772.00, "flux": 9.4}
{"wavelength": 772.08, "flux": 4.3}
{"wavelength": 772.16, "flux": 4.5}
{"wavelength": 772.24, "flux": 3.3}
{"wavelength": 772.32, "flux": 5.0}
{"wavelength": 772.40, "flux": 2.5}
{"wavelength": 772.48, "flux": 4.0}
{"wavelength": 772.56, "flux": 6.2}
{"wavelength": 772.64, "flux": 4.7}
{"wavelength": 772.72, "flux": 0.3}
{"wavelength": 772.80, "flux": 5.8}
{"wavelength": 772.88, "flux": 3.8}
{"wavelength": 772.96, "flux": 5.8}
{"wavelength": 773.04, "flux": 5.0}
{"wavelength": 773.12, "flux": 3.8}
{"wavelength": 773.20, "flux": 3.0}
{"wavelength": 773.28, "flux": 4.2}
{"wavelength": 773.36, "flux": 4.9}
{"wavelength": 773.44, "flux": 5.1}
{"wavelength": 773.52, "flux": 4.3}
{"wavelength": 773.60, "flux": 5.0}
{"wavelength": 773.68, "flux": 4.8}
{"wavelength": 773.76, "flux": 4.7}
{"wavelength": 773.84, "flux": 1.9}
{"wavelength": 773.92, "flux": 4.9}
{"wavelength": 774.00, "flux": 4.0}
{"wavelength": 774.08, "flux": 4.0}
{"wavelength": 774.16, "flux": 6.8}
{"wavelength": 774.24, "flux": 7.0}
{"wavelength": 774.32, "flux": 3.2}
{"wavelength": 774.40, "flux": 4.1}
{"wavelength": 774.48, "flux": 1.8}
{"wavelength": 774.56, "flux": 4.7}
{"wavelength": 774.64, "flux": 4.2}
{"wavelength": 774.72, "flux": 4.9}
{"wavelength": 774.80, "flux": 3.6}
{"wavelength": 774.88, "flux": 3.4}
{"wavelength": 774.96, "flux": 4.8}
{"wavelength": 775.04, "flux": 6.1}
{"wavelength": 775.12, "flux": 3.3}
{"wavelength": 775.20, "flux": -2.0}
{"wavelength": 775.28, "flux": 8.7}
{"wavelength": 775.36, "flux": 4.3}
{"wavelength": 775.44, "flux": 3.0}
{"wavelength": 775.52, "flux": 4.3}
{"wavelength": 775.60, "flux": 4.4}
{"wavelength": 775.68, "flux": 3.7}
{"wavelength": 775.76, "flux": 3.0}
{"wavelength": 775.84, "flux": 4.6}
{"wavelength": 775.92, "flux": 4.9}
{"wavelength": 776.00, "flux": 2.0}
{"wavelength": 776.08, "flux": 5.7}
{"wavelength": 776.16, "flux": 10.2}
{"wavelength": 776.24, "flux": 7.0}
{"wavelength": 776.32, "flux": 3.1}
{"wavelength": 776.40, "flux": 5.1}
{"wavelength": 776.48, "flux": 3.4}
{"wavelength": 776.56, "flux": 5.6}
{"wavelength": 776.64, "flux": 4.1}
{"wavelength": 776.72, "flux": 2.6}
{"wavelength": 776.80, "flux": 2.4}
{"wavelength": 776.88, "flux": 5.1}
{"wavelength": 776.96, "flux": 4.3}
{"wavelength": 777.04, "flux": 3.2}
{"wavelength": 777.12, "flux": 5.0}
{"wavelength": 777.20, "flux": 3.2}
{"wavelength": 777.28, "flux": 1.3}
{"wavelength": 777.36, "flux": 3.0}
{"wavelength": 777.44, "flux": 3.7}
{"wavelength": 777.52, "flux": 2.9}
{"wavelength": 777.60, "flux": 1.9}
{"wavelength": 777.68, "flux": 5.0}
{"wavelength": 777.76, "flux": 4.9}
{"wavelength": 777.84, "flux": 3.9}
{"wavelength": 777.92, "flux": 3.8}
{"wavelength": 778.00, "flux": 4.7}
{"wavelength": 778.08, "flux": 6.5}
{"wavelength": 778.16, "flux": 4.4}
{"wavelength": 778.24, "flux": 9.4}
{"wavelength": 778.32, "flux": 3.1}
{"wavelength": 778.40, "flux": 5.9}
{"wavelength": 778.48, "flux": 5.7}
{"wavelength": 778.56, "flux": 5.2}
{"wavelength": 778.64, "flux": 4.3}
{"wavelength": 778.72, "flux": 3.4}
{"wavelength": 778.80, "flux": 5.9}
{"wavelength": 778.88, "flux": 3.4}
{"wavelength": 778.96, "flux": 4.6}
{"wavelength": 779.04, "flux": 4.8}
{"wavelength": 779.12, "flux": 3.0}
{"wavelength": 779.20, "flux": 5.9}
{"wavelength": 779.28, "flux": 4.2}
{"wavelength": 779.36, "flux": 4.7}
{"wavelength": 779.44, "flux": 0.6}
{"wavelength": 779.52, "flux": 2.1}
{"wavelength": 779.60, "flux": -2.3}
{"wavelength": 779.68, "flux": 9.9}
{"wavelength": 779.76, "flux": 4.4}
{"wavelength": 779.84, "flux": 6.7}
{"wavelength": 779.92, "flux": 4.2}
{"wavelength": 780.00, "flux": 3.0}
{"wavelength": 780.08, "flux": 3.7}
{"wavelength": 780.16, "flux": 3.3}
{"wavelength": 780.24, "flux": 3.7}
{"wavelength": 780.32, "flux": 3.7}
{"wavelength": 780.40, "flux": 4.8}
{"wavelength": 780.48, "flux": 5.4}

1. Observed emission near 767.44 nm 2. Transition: H-alpha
